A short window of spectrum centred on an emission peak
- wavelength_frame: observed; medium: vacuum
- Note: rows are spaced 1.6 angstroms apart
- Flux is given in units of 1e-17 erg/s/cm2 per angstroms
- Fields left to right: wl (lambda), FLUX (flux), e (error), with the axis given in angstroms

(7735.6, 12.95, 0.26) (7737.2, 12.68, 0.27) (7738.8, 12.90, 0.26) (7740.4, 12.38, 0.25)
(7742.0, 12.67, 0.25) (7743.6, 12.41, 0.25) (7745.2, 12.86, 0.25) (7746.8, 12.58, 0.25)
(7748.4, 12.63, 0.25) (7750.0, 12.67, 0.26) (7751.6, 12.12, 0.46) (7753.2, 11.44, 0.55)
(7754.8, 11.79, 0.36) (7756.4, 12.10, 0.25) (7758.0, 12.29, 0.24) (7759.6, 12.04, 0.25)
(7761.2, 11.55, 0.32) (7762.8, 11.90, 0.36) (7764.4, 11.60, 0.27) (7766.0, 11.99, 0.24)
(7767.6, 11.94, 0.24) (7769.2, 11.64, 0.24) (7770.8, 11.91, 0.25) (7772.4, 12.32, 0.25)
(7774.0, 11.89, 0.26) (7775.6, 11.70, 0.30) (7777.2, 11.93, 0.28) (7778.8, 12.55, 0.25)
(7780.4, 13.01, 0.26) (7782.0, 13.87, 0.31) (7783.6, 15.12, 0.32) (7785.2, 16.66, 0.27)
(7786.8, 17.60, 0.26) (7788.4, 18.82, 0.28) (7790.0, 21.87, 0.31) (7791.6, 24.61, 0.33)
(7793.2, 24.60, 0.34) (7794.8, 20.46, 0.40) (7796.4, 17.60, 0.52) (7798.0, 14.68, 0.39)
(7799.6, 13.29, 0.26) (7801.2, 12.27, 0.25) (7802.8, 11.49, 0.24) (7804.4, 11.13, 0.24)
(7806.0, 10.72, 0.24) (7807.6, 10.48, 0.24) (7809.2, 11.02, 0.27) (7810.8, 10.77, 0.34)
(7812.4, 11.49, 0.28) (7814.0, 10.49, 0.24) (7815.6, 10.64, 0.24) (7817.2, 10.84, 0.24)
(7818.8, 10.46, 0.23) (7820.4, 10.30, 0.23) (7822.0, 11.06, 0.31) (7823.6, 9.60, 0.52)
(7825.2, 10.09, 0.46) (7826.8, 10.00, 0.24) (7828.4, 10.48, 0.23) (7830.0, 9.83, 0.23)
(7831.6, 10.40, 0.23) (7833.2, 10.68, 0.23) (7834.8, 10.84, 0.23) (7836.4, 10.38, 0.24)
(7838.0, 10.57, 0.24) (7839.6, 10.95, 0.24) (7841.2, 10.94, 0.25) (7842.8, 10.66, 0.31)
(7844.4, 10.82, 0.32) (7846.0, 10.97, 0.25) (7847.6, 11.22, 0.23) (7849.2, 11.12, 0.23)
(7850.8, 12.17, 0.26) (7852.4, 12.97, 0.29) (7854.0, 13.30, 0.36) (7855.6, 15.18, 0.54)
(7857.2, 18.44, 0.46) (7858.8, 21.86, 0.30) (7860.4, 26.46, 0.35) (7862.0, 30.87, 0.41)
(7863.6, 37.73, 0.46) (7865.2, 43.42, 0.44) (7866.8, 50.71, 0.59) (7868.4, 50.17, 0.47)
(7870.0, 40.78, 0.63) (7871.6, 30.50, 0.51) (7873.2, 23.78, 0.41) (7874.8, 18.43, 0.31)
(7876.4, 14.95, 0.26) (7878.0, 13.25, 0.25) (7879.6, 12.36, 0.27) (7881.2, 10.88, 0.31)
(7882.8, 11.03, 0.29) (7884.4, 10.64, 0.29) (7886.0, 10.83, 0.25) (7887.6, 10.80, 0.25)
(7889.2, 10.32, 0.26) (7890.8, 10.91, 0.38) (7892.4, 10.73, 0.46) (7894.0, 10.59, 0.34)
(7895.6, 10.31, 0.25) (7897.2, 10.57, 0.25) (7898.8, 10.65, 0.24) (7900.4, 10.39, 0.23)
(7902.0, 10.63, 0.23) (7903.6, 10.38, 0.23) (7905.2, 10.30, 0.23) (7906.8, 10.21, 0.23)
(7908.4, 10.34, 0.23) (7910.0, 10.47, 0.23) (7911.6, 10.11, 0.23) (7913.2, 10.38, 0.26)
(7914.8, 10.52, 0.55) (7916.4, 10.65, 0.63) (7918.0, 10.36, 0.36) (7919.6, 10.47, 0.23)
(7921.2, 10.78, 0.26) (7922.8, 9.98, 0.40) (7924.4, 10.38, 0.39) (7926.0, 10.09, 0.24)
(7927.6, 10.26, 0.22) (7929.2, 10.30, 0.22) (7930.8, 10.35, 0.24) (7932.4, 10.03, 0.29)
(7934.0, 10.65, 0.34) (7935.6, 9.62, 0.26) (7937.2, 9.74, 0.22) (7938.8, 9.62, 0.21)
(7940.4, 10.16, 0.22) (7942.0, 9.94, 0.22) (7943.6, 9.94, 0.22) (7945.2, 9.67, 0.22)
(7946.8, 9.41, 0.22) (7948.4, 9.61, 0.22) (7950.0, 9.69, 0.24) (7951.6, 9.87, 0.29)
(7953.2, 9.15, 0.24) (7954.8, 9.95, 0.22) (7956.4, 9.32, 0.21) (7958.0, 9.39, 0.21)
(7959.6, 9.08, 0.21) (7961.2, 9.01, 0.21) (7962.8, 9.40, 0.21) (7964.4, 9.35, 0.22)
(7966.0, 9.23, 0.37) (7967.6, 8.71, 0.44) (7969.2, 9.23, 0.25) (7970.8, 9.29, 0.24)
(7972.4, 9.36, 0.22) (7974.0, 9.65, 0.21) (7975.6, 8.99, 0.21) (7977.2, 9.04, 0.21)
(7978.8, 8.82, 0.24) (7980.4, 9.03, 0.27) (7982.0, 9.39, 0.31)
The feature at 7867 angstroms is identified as [O III]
